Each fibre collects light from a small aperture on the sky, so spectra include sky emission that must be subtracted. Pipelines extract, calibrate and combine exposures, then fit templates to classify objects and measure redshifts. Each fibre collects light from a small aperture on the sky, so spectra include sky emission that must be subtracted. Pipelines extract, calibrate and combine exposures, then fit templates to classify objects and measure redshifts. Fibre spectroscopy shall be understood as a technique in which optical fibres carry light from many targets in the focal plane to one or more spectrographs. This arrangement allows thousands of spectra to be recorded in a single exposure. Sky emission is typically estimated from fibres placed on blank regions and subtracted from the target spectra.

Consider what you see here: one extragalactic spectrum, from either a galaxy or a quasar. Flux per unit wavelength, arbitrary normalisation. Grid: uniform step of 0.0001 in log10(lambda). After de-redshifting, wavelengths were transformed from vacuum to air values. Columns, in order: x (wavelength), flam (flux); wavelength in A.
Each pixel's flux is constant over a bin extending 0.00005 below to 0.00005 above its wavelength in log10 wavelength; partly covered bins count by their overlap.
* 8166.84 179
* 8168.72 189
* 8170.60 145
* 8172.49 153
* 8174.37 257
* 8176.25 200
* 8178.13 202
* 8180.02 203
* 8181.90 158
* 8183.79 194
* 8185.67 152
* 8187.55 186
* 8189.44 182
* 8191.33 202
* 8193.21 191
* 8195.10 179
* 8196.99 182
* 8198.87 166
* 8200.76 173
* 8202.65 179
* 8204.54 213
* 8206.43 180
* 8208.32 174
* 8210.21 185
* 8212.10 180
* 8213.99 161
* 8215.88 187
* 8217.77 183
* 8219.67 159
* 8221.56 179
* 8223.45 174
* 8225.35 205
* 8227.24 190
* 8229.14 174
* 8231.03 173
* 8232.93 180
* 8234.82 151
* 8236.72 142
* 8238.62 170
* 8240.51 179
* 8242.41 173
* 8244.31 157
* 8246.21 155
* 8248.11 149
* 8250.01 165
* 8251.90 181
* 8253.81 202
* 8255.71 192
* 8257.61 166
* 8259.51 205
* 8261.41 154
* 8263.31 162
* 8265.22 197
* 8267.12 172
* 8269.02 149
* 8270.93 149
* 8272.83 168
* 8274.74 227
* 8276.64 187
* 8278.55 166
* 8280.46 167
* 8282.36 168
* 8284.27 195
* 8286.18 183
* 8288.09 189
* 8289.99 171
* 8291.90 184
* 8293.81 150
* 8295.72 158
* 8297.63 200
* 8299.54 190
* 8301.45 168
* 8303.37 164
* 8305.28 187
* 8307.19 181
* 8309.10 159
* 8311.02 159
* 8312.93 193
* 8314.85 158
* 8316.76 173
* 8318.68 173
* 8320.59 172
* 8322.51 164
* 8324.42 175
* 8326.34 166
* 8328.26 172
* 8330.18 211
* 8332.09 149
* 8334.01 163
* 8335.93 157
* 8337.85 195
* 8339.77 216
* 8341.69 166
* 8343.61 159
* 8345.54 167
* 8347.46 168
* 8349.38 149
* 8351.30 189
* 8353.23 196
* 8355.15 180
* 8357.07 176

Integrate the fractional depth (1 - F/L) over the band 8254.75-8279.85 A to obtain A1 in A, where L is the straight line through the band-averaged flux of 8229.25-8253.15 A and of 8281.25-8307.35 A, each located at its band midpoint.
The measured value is -0.7 A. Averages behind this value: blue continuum 165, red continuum 178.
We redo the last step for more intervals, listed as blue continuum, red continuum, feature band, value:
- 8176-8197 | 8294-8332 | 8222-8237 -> 0.53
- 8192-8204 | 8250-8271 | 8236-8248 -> 1.02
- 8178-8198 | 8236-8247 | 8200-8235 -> -1.45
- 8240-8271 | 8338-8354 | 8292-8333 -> 0.50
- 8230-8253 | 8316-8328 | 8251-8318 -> -3.41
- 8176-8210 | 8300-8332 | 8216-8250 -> 1.88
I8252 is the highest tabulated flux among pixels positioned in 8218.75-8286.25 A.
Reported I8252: 227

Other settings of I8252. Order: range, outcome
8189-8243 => 213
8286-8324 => 200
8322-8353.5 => 216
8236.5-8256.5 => 202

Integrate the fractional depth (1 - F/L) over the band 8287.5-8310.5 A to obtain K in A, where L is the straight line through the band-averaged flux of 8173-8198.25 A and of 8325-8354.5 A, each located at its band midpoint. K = 0.6 A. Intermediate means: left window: 190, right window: 175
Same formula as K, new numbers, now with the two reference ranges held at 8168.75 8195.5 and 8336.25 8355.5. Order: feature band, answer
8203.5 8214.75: 0.1 A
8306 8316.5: 0.5 A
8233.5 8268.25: 2.3 A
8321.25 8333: 0.4 A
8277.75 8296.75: 0.8 A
